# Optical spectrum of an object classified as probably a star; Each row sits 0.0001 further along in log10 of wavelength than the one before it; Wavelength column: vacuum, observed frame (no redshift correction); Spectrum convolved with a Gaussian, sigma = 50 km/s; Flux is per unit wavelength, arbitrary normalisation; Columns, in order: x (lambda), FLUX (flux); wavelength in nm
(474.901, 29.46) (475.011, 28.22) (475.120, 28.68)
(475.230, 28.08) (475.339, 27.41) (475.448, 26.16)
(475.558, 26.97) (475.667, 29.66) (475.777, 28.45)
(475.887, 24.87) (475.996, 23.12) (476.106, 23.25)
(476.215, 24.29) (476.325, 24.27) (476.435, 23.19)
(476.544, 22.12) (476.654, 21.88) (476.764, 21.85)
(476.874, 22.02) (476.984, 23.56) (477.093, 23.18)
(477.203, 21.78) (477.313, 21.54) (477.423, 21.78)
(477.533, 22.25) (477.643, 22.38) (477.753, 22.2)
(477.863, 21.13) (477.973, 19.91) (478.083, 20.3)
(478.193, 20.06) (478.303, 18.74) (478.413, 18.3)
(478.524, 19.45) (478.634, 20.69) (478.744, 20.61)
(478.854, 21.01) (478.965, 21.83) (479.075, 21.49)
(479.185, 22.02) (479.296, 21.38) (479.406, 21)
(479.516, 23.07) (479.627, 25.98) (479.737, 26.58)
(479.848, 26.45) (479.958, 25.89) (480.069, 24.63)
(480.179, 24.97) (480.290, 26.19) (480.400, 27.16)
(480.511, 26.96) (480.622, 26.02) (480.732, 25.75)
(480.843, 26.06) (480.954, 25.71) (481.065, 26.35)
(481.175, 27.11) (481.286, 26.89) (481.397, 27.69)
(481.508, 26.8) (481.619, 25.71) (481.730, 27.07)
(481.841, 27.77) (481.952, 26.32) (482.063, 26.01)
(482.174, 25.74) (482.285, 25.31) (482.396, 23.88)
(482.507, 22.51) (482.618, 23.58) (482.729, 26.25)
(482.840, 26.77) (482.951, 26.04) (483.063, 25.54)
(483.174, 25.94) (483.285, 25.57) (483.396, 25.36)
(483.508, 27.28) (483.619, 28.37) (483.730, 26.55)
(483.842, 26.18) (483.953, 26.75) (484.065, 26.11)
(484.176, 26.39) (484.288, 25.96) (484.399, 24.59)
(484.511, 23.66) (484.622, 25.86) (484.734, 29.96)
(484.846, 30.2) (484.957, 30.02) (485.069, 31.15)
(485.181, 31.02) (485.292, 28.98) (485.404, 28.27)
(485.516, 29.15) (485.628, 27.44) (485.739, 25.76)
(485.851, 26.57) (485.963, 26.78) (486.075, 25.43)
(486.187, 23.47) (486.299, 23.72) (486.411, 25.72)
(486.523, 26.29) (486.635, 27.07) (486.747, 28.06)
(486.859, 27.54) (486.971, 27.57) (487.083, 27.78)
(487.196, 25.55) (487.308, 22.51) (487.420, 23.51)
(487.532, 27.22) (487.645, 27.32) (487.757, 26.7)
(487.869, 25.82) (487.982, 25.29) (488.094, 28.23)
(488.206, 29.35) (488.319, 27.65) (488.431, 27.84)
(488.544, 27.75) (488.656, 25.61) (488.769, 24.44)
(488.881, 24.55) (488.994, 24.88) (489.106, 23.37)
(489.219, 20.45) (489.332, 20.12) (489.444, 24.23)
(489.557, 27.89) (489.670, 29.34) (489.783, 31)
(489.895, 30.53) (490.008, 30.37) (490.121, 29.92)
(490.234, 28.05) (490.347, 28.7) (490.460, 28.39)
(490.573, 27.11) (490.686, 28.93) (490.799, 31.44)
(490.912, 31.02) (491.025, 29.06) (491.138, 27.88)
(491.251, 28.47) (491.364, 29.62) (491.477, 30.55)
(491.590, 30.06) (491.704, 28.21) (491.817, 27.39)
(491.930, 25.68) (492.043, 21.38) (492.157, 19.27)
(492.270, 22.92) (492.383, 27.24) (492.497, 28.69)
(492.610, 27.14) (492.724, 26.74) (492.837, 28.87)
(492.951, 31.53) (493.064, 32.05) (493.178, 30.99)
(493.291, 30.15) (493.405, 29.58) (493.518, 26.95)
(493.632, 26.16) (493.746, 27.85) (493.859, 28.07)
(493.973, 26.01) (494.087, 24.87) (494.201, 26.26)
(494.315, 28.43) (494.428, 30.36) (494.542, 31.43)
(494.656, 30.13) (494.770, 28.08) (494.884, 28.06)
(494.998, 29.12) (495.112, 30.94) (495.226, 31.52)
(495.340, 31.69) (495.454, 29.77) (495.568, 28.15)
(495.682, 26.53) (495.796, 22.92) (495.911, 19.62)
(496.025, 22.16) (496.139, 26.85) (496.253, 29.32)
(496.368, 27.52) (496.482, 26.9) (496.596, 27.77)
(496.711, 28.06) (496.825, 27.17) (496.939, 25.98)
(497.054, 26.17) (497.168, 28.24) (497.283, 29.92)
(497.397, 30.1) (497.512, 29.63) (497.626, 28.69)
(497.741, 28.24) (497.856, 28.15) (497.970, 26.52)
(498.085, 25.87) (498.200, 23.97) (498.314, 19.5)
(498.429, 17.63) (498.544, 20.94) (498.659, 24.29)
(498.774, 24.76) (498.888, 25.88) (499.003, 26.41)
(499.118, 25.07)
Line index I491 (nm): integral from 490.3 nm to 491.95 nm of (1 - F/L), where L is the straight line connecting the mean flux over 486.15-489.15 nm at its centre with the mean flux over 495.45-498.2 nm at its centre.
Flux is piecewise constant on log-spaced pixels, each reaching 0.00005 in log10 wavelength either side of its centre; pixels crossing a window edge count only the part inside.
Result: -0.15 nm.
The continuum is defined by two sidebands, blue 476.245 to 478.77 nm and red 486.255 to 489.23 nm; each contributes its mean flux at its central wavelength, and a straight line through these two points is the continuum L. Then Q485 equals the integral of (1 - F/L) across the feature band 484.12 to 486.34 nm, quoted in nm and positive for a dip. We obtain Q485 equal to -0.20 nm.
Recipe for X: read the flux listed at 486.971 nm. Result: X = 27.57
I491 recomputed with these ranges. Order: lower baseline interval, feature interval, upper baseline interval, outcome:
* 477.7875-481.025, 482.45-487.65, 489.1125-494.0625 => -0.27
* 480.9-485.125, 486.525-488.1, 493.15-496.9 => 0.03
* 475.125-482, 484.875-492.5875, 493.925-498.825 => -0.42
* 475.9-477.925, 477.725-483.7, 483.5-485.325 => 0.18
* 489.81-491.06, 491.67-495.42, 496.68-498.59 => 0.00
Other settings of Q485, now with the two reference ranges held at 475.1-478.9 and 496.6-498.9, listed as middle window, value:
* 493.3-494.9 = -0.163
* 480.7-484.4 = -0.359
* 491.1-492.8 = -0.108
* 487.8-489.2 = -0.081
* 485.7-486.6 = -0.044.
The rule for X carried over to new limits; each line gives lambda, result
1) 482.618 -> 23.58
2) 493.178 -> 30.99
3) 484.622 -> 25.86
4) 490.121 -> 29.92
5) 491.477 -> 30.55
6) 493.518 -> 26.95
